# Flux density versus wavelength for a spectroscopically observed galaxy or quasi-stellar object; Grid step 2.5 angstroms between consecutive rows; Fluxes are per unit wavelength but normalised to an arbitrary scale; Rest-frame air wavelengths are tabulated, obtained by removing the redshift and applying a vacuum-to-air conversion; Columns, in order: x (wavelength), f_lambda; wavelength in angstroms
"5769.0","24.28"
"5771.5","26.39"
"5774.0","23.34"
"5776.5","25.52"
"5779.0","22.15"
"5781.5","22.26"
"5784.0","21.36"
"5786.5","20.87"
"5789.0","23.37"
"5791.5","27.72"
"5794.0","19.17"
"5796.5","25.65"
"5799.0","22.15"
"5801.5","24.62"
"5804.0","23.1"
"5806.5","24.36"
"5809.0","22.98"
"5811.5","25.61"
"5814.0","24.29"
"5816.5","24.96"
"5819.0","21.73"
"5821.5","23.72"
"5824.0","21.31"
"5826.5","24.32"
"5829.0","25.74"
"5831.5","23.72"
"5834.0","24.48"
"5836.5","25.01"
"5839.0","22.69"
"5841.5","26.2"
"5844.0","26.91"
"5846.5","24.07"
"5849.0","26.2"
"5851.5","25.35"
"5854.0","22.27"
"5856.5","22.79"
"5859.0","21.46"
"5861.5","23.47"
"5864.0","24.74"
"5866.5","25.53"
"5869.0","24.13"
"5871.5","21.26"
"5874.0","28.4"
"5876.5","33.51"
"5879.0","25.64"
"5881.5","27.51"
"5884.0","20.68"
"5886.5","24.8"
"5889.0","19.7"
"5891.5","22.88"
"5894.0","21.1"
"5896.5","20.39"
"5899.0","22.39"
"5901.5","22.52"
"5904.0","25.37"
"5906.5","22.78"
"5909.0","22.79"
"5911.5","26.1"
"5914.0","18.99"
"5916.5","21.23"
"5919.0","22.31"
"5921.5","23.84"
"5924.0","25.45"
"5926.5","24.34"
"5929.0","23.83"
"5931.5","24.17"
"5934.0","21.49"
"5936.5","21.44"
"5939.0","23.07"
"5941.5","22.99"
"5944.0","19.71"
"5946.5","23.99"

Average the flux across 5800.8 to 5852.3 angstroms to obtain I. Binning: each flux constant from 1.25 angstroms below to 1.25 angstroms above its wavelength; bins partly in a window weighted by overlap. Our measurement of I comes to 24.3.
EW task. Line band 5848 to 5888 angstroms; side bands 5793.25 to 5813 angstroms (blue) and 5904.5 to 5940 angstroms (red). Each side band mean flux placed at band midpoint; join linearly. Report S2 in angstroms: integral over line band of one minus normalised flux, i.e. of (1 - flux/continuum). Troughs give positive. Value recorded -2.64 angstroms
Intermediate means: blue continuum 23.6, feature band 24.8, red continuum 23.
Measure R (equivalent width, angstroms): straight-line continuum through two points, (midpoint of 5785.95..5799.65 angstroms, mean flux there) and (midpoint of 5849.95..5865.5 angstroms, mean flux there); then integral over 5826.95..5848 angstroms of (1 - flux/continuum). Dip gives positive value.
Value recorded -1.3 angstroms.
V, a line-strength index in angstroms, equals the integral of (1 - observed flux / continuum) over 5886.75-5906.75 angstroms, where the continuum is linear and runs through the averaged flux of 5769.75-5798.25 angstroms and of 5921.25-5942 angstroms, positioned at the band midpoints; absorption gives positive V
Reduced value 1.0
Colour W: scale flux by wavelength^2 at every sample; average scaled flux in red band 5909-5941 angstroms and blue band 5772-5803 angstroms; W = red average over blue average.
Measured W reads 1.04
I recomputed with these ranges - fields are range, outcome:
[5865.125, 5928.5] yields 23.7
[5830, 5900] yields 24.2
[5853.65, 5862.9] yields 22.6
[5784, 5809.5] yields 23.3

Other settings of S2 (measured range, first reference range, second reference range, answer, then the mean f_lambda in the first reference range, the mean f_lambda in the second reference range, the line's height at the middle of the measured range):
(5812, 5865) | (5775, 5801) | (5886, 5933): -2.55 angstroms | 23.1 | 22.9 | 23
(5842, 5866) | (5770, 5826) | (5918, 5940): -0.84 angstroms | 23.5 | 23.3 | 23.4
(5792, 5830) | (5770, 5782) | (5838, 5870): 0.81 angstroms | 24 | 24.3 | 24.2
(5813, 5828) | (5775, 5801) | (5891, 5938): -0.27 angstroms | 23.1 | 22.8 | 23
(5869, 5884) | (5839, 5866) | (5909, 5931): -1.58 angstroms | 24.3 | 23.3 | 23.9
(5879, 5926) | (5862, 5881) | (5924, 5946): 3.02 angstroms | 26.1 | 22.8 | 24.5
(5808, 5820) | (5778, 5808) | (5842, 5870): -0.25 angstroms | 23.1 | 24.3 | 23.5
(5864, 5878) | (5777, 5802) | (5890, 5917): -2.37 angstroms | 23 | 22.4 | 22.6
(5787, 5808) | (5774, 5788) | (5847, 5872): -0.79 angstroms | 22.5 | 23.8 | 22.8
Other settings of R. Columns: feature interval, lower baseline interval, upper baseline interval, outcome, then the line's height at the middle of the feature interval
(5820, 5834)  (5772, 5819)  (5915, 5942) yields -0.22 angstroms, 23.4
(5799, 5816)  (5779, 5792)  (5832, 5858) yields -0.46 angstroms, 23.4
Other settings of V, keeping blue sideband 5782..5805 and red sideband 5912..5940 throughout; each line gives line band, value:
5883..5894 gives 0.5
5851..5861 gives 0.1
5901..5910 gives -0.2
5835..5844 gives -0.8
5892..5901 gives 0.5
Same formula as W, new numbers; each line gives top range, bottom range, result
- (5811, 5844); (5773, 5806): 1.06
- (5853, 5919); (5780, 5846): 1.01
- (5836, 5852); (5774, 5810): 1.10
